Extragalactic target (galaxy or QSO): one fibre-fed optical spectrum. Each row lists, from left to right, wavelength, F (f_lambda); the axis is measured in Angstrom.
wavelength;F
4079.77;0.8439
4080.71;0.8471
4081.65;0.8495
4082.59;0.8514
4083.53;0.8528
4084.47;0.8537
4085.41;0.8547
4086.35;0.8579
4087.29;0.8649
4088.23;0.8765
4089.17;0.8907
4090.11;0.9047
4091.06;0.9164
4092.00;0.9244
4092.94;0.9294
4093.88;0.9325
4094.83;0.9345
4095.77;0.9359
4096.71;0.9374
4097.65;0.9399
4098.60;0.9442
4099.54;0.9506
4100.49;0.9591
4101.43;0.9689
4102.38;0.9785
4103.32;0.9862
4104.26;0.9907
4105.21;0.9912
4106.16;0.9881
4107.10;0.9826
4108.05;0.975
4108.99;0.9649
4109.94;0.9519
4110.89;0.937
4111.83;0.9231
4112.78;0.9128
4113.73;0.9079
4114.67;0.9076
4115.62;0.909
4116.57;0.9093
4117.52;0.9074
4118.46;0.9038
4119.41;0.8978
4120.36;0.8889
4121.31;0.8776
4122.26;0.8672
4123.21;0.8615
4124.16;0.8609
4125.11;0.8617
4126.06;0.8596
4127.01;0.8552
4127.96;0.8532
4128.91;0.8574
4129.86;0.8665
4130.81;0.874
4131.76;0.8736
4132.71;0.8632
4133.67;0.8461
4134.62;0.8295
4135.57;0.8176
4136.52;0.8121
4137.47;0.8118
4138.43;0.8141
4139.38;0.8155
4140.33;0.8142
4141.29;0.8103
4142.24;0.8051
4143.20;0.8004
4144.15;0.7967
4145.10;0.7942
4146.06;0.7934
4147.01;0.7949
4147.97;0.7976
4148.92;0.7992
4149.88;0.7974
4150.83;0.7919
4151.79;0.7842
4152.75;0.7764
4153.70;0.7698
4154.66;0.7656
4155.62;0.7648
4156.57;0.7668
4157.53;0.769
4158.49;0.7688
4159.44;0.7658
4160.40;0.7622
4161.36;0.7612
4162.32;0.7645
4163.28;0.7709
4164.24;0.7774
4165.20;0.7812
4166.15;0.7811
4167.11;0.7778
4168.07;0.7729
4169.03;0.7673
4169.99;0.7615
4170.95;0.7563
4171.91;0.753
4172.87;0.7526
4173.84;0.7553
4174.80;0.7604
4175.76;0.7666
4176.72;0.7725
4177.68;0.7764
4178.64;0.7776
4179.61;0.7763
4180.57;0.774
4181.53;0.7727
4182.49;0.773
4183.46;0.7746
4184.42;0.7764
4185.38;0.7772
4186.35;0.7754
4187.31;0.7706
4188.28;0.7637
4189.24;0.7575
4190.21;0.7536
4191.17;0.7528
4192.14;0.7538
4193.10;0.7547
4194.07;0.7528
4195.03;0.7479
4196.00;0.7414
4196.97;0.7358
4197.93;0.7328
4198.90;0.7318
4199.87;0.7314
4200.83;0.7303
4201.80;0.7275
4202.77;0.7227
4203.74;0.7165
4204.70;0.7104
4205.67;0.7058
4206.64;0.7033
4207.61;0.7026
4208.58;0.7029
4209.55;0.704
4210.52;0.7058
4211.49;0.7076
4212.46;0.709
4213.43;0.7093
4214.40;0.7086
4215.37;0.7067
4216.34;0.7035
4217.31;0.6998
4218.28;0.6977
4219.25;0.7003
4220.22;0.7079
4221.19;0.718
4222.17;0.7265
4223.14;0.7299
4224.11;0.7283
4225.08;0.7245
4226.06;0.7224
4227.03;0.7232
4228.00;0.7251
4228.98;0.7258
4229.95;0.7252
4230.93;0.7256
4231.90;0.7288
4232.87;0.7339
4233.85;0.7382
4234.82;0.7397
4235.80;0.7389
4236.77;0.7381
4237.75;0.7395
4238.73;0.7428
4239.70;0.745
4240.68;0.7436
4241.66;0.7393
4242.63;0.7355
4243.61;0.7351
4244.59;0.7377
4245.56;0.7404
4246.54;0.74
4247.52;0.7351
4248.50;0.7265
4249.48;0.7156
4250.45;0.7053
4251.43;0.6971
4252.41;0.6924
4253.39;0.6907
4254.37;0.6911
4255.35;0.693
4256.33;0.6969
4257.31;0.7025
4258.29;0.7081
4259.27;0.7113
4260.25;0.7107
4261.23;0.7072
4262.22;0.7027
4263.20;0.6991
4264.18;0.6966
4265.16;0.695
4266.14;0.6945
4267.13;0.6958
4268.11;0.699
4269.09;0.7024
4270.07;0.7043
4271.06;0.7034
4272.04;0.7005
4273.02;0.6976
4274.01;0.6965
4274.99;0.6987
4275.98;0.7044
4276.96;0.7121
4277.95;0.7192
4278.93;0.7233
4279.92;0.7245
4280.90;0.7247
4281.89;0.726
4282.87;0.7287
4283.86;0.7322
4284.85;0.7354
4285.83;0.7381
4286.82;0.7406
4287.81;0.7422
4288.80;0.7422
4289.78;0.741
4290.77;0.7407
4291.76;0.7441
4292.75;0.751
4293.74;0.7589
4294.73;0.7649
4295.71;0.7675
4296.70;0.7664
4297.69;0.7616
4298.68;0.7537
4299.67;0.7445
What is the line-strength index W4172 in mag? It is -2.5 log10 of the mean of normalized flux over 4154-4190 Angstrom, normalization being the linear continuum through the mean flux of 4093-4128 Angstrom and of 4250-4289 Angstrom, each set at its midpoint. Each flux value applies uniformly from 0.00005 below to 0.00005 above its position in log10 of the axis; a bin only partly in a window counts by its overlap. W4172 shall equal 0.10 mag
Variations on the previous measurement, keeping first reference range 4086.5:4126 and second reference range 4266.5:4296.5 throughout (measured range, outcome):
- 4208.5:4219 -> 0.14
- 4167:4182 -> 0.11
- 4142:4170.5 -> 0.12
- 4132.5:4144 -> 0.09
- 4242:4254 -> 0.06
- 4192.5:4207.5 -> 0.12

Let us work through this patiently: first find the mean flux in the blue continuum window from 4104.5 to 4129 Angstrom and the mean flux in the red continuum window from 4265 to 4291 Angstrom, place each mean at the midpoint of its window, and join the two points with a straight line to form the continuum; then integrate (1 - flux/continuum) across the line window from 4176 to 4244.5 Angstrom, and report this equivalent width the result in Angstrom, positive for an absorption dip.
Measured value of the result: 5.4 Angstrom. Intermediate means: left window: 0.909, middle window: 0.735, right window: 0.717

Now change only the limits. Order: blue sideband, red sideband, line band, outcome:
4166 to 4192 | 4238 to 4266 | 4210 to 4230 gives 0.6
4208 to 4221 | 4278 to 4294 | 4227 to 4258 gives -0.3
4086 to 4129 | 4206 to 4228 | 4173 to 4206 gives 0.4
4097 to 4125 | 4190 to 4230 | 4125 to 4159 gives 2.1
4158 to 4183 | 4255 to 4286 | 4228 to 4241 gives -0.1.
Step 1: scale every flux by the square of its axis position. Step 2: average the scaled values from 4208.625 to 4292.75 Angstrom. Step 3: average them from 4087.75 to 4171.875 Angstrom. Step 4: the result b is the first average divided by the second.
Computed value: 0.9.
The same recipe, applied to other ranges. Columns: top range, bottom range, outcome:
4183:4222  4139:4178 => 0.96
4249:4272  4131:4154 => 0.92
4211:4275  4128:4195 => 0.95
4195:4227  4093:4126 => 0.81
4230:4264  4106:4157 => 0.89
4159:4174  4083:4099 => 0.88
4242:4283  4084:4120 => 0.83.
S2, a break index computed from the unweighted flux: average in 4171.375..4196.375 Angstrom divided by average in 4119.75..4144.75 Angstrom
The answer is 0.91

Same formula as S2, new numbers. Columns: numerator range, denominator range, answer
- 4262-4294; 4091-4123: 0.77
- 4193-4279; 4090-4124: 0.77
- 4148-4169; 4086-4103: 0.84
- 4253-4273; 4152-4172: 0.91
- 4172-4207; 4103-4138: 0.84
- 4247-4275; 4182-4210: 0.95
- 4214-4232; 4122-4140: 0.85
